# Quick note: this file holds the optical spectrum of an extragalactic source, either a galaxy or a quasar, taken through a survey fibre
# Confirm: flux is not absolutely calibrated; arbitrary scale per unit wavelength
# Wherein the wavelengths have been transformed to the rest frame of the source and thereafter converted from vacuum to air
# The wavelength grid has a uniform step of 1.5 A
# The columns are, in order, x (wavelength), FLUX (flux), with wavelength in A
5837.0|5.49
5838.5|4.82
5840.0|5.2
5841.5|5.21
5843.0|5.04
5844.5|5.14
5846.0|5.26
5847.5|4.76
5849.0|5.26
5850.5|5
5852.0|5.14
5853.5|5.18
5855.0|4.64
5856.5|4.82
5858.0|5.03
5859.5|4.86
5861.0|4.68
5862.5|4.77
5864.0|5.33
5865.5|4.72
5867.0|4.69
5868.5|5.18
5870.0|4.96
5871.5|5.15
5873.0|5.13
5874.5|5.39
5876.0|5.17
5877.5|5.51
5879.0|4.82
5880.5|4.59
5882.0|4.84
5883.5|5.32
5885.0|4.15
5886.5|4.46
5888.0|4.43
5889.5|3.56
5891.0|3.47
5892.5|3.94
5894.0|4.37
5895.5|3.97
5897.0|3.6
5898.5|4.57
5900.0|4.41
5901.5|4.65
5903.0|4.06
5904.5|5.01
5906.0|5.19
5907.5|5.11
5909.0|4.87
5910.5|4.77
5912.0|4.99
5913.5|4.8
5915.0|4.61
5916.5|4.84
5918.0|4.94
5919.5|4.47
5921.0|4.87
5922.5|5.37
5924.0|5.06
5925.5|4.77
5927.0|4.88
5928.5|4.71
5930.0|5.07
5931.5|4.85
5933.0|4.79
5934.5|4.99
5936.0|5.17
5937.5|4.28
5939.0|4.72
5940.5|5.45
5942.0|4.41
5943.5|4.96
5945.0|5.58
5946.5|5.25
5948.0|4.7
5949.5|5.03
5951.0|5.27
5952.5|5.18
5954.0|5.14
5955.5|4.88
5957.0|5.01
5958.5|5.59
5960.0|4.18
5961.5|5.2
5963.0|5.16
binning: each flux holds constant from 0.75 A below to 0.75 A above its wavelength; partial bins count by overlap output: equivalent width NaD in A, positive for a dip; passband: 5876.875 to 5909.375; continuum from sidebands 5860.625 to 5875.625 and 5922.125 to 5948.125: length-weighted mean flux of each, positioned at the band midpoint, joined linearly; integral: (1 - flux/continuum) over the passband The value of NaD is 3.3 A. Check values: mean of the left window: 5.01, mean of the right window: 4.94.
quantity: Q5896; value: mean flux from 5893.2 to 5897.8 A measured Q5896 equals 3.99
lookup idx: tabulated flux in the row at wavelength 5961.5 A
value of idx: 5.2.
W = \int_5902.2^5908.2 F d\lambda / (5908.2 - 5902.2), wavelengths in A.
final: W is 4.84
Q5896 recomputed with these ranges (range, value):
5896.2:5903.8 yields 4.26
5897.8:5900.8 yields 4.49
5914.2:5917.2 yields 4.72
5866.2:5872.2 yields 4.99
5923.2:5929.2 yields 4.86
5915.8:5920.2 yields 4.75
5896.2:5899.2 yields 4.07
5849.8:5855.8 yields 4.99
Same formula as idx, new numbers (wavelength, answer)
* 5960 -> 4.18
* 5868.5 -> 5.18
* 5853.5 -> 5.18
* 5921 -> 4.87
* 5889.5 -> 3.56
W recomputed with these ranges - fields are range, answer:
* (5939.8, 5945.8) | 5.1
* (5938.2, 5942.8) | 4.85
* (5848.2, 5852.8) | 5.13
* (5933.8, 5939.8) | 4.79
